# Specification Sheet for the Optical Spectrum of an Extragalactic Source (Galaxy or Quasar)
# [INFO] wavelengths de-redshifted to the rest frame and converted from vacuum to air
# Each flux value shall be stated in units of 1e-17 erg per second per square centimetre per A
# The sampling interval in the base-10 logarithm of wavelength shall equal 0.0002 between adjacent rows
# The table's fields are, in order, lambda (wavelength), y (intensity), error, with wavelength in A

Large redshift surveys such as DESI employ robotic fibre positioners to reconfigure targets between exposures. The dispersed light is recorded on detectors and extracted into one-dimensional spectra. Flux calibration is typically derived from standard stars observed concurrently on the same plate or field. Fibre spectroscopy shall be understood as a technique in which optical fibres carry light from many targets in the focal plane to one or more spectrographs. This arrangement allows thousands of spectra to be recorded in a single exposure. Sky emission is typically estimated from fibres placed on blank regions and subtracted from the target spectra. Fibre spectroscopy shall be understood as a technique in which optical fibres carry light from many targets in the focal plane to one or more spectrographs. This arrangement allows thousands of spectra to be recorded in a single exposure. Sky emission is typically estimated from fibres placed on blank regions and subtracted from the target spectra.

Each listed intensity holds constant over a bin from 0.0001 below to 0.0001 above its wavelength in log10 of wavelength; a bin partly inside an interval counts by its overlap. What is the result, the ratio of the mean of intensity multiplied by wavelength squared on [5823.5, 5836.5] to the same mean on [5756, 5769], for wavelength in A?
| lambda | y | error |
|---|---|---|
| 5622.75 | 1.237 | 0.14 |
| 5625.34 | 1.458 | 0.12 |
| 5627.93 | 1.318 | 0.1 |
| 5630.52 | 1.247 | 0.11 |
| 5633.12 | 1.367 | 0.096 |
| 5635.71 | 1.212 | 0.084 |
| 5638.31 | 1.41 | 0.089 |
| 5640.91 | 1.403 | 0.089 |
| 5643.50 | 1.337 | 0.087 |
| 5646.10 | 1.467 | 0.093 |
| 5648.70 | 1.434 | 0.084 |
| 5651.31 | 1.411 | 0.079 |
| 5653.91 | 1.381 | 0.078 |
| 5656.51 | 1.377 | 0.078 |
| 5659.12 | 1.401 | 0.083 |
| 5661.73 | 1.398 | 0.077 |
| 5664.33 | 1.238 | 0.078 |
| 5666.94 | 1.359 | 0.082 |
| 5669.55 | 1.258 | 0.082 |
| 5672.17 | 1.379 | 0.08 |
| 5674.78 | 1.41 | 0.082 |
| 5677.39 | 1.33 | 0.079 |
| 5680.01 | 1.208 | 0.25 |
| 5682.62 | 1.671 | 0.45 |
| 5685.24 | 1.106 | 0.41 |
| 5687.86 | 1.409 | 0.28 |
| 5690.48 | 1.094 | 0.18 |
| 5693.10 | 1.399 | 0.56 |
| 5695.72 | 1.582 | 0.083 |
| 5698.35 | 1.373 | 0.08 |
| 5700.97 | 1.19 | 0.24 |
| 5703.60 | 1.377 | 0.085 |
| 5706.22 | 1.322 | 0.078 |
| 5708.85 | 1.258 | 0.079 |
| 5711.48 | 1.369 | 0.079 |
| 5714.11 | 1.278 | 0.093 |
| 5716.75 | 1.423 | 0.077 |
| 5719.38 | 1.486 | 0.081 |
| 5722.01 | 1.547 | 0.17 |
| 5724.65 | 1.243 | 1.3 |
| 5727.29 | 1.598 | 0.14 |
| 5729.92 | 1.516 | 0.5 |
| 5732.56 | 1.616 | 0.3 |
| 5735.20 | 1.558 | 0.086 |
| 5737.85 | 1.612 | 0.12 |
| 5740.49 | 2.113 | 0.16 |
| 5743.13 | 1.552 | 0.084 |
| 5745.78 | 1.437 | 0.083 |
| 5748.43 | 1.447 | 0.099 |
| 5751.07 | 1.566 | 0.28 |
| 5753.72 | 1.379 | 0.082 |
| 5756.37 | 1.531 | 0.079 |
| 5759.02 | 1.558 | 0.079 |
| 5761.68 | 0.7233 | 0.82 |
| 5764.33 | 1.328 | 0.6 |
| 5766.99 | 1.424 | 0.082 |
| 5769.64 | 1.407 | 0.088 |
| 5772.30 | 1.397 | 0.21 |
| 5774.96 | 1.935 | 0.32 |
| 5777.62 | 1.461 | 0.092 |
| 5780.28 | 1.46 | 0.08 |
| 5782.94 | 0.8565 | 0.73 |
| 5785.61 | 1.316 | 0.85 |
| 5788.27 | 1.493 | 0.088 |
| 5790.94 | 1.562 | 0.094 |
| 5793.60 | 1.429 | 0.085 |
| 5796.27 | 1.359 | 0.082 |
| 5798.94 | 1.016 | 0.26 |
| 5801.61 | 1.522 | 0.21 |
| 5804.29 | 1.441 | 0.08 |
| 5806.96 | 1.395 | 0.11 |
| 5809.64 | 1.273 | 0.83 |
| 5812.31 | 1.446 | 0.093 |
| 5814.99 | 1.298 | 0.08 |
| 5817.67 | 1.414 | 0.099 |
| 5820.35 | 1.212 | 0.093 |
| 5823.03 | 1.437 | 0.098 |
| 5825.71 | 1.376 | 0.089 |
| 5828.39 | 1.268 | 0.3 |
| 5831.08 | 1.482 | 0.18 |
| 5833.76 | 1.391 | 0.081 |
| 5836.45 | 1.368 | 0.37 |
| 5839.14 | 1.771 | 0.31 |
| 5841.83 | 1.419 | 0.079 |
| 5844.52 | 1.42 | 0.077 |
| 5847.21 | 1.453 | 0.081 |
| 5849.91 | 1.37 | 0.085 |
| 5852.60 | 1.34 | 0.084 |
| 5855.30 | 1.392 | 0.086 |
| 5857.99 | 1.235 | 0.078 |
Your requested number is 1.1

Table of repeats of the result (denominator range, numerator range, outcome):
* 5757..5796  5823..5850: 1.06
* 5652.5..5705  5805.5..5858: 1.09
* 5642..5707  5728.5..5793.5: 1.11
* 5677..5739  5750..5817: 1.01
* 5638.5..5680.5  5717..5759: 1.16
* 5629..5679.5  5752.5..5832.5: 1.06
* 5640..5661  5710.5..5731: 1.05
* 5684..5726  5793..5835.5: 1.05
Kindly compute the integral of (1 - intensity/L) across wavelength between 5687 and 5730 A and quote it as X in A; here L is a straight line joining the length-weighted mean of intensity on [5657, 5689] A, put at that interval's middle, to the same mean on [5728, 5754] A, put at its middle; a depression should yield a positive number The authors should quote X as 2.84 A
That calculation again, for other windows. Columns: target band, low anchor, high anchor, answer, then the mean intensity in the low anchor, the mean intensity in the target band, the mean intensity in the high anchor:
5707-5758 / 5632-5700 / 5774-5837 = -4.8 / 1.36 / 1.5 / 1.38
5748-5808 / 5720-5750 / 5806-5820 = 2.4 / 1.57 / 1.39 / 1.35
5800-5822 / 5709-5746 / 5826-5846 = 1.3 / 1.52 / 1.37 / 1.44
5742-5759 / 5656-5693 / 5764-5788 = -1.3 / 1.33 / 1.49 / 1.41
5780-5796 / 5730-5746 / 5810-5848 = 1.8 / 1.65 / 1.35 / 1.41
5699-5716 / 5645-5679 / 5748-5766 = 0.7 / 1.37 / 1.31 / 1.36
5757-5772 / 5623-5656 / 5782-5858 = 0.7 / 1.37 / 1.31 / 1.38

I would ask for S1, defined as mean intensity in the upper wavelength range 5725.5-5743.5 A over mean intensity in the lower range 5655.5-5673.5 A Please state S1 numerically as 1.2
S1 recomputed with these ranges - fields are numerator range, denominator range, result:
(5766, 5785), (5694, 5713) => 1.05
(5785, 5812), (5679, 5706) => 1.03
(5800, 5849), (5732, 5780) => 0.94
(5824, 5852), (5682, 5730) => 1.04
